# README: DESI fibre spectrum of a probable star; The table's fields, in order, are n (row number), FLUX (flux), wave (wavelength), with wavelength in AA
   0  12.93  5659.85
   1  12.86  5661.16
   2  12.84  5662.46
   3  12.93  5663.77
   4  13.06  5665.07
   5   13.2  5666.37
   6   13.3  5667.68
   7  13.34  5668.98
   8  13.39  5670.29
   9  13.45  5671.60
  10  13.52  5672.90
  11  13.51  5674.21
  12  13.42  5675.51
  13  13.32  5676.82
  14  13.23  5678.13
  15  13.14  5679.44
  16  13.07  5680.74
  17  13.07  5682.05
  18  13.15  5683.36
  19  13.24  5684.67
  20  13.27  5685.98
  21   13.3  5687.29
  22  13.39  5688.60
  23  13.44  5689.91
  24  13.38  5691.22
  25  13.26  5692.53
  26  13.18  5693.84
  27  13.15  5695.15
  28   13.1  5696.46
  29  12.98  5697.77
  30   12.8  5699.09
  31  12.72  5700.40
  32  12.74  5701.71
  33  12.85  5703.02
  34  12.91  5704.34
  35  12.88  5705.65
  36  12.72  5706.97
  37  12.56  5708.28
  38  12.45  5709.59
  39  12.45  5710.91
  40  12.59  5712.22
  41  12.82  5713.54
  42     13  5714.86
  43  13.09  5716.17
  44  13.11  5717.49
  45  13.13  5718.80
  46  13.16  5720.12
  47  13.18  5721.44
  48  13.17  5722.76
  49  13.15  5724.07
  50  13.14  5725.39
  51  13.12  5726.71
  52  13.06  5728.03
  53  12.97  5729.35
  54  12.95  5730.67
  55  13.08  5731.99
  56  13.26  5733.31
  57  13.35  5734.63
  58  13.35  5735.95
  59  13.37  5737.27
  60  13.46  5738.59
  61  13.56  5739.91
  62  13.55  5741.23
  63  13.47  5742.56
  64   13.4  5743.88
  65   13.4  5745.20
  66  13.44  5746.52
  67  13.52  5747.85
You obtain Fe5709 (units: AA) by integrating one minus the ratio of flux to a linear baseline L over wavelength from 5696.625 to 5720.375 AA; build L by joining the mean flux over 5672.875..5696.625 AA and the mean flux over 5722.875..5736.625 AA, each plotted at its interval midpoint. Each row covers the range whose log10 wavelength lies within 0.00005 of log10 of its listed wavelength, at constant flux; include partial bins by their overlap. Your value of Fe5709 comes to 0.7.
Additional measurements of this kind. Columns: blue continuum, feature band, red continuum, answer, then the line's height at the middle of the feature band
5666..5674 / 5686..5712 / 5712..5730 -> 0.45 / 13.2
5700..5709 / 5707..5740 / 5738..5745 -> 0.23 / 13.1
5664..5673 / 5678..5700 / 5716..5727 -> 0.10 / 13.2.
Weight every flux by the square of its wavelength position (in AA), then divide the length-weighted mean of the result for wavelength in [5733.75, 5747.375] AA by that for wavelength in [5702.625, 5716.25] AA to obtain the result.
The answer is 1.07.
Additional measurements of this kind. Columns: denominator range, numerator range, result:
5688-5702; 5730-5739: 1.02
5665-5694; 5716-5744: 1.01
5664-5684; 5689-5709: 0.99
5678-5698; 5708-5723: 0.98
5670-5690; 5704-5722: 0.98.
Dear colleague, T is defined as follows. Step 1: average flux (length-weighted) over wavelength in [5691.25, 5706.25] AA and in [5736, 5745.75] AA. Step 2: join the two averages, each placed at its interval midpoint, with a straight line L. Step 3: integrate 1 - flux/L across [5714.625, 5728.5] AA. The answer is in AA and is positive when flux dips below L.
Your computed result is 0.1 AA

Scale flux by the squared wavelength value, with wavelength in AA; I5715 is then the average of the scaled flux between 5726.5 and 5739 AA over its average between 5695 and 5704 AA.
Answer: 1.0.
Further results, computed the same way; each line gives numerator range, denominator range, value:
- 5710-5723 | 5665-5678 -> 0.98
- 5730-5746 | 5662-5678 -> 1.03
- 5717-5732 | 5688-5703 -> 1.01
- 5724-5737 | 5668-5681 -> 1.00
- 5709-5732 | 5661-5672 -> 1.01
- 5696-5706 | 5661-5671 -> 0.99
